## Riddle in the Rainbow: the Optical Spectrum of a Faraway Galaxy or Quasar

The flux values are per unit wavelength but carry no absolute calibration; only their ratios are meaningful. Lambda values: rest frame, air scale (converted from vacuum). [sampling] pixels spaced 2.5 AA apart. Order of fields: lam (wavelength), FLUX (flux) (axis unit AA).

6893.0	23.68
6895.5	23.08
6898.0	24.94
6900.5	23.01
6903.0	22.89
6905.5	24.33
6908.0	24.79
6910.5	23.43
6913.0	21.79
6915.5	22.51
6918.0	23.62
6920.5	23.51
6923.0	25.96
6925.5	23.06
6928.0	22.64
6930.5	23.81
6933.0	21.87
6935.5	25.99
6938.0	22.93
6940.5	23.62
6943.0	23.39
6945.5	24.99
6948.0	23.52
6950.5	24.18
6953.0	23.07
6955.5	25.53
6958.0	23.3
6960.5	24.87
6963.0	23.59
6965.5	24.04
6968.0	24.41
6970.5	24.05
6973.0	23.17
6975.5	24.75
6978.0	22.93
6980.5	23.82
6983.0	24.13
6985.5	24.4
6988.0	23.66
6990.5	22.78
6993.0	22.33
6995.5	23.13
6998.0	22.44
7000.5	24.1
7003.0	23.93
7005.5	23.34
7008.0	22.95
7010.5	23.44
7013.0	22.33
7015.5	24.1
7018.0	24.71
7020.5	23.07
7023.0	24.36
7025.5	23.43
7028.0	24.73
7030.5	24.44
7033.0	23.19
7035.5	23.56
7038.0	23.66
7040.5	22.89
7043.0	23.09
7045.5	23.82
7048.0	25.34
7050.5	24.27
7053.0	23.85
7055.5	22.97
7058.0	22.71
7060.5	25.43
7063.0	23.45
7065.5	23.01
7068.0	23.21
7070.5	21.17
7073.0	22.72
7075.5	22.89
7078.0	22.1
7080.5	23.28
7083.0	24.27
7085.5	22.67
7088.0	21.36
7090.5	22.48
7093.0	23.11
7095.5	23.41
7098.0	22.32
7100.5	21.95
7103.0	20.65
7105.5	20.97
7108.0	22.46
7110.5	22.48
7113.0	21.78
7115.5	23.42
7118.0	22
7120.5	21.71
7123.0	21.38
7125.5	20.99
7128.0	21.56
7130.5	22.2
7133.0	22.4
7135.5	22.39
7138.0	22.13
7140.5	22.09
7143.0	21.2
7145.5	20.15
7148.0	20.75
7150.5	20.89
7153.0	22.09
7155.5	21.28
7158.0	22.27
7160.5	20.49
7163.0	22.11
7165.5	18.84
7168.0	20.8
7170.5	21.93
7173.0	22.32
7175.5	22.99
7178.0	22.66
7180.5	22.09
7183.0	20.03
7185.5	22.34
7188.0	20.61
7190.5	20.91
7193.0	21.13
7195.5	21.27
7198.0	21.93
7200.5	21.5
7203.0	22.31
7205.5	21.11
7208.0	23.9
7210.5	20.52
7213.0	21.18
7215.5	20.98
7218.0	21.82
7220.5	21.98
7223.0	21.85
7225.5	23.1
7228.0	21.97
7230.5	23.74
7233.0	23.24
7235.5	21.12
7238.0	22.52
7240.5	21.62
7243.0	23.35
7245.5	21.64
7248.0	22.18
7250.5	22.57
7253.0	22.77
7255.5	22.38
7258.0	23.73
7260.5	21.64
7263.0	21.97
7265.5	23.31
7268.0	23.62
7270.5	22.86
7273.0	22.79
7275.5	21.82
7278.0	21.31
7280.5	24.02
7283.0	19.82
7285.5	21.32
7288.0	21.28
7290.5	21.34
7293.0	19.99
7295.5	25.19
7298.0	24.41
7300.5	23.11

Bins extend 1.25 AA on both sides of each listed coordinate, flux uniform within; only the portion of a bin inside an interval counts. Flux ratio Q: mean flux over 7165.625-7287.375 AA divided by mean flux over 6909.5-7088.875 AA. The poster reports 0.94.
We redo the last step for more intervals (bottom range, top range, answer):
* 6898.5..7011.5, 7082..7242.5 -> 0.92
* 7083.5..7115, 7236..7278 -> 1.01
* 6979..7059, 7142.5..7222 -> 0.91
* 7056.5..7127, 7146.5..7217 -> 0.96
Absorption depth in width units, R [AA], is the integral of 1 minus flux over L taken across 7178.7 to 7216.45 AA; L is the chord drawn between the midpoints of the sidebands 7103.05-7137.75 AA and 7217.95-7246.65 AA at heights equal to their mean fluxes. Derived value 1.3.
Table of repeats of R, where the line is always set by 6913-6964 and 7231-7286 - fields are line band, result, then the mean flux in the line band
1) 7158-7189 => 1.73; 21.5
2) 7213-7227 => 0.41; 21.9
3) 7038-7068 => -0.55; 23.7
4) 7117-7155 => 2.19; 21.6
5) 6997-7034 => -0.36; 23.6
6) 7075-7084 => 0.01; 23.1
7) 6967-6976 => -0.16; 24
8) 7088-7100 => 0.24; 22.6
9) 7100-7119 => 0.87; 22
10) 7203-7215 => 0.47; 21.7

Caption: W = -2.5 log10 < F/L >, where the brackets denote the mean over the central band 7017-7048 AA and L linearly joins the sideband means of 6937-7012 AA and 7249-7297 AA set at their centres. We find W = -0.02 mag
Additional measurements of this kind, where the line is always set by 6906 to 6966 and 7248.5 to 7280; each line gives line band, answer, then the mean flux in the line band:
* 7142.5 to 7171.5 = 0.09 mag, 21.1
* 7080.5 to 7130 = 0.05 mag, 22.2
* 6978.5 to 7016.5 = 0.01 mag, 23.4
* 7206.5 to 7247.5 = 0.03 mag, 22.2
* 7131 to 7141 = 0.04 mag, 22.3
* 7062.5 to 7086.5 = 0.02 mag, 22.9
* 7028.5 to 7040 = -0.01 mag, 23.7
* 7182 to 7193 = 0.09 mag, 21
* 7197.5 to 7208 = 0.04 mag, 22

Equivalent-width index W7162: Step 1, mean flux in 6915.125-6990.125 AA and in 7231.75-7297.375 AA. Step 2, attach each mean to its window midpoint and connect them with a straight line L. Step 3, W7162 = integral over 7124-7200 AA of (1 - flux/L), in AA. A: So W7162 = 4.4 AA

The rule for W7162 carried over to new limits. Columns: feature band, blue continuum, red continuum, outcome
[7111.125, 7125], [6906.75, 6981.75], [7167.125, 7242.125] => 0.3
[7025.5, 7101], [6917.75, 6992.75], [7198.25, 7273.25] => -0.1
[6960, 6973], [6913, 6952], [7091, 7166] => -0.4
